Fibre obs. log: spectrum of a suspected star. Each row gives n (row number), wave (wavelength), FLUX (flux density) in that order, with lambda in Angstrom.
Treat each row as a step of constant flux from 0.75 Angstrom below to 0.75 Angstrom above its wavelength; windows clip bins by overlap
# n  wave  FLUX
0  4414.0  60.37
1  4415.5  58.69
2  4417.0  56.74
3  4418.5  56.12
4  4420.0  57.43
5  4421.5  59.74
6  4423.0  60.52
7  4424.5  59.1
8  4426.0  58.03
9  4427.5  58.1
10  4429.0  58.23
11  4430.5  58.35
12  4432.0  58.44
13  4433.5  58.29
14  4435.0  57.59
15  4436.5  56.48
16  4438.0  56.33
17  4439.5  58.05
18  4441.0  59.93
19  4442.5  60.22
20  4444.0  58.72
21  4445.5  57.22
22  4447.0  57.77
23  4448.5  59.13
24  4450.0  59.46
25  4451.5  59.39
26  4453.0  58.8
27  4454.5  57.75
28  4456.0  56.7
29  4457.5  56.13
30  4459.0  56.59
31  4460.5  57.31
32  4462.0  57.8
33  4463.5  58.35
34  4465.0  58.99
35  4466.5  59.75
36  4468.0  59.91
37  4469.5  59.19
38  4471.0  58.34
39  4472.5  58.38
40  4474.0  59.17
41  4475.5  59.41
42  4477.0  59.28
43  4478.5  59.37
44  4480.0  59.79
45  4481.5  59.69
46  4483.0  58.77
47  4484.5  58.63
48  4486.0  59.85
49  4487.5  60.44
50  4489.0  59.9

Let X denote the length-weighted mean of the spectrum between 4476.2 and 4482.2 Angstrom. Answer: 59.5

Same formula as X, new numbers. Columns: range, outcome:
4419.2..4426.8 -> 58.9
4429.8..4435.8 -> 58.2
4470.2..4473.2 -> 58.4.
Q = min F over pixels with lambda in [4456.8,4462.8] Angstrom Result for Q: 56.13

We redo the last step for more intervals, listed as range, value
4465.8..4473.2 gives 58.34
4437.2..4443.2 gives 56.33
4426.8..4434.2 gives 58.1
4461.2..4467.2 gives 57.8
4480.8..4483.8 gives 58.77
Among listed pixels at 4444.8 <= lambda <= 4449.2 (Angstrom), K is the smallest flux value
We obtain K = 57.22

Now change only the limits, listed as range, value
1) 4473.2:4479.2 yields 59.17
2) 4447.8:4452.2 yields 59.13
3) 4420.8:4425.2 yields 59.1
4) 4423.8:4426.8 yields 58.03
